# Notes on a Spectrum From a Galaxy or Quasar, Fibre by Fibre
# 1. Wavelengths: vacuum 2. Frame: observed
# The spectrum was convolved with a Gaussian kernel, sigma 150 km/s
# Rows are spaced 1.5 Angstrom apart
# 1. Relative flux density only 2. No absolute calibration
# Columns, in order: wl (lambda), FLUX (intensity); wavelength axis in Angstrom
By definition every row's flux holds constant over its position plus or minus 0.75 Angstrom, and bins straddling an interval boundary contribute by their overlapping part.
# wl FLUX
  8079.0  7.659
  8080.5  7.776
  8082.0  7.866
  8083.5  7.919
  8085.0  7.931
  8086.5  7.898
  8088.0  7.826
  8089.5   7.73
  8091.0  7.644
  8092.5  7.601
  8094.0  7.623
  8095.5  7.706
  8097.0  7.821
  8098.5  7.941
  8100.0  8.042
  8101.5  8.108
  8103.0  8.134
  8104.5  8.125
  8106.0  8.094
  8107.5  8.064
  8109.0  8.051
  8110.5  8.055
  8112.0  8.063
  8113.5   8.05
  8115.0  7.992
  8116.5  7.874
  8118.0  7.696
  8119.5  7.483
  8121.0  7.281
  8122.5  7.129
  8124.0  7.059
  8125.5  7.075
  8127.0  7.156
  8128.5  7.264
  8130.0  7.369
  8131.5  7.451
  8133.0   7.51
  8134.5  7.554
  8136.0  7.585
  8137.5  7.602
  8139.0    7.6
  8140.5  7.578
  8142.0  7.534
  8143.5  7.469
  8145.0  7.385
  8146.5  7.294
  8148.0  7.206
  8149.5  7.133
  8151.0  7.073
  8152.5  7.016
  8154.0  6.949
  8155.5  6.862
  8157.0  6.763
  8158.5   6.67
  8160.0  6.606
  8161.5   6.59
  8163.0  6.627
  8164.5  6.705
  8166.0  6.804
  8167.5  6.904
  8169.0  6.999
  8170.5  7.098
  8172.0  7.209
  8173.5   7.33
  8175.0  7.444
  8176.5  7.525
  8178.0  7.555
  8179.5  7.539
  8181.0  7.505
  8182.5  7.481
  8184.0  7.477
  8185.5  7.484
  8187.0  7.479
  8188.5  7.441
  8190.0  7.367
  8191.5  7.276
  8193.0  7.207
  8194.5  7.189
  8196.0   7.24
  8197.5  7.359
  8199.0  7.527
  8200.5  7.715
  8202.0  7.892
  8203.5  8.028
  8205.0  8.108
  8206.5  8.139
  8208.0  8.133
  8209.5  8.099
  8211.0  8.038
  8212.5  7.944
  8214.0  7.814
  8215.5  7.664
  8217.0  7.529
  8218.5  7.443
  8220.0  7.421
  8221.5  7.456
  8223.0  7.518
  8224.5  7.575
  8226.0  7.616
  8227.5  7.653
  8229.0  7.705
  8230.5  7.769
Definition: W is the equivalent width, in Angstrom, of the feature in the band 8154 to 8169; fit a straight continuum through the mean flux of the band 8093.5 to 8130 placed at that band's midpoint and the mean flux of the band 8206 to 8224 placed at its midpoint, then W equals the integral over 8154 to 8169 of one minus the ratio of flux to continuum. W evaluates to 1.93 Angstrom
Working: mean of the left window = 7.74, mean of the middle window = 6.75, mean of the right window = 7.76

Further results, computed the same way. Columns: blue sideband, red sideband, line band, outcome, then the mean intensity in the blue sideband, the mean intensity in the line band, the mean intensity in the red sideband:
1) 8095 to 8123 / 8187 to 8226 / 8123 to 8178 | 4.32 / 7.89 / 7.17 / 7.64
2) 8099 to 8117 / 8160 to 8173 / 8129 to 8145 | -0.11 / 8.06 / 7.51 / 6.86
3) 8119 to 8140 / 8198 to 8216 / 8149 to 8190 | 2.84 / 7.37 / 7.13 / 7.92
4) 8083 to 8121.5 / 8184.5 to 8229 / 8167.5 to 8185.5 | 0.80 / 7.88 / 7.36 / 7.63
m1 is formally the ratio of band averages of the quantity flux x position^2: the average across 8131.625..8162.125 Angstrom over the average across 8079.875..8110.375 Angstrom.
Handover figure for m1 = 0.92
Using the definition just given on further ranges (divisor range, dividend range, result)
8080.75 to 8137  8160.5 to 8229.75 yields 0.99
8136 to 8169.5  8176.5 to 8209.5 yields 1.08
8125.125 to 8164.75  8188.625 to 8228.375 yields 1.08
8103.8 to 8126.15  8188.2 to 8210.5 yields 1.01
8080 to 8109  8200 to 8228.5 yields 1.01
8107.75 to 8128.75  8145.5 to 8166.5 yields 0.91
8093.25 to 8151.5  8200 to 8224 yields 1.05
